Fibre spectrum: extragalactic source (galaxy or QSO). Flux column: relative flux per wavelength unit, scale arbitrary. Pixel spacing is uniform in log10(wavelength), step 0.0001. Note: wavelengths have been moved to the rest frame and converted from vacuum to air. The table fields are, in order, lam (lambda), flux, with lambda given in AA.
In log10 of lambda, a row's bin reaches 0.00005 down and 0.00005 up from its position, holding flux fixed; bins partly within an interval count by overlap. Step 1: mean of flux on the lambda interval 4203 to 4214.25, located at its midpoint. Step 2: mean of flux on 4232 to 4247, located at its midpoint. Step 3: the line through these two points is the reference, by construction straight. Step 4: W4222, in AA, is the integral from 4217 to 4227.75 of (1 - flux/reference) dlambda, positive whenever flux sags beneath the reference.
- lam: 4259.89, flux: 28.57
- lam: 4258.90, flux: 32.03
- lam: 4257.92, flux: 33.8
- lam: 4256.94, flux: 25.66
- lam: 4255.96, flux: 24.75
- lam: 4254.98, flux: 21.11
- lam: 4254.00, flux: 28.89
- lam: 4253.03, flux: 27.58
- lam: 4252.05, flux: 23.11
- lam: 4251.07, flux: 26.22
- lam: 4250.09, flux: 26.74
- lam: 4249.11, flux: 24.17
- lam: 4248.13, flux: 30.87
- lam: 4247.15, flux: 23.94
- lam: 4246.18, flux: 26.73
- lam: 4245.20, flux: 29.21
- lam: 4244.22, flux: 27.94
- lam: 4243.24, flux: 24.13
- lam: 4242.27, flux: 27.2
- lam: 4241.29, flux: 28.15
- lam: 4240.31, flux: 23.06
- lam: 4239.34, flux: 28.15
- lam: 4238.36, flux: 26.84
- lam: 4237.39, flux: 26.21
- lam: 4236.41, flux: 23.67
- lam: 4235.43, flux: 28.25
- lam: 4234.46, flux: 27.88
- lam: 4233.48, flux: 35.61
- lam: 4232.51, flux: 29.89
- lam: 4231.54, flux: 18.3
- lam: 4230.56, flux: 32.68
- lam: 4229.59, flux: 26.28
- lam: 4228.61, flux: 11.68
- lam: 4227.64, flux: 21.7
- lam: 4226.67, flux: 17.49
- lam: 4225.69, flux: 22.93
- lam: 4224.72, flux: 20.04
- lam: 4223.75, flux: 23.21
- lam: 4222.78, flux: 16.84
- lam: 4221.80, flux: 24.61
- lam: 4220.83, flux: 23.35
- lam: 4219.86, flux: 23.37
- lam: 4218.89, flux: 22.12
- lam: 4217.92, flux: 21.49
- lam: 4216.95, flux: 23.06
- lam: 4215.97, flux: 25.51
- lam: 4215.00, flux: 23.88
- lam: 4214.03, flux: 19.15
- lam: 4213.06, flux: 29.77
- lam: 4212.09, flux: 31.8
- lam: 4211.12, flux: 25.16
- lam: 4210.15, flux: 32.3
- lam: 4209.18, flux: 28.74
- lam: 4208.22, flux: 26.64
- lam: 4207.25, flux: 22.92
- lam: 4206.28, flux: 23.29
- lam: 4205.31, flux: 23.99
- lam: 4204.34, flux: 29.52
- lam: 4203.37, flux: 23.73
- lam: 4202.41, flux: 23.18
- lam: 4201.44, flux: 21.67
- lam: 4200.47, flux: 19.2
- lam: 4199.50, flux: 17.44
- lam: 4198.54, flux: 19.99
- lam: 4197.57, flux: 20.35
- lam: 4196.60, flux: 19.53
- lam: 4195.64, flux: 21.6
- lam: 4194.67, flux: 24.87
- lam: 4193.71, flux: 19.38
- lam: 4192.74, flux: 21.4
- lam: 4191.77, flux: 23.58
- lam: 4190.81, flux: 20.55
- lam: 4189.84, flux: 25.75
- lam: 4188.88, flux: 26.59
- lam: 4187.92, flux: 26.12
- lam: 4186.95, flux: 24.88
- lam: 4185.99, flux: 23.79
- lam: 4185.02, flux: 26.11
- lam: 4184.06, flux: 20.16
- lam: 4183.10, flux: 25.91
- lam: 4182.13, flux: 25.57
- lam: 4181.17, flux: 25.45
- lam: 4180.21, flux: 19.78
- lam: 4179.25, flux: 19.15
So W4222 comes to 2.14 AA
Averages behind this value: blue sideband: 26.6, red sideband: 27.4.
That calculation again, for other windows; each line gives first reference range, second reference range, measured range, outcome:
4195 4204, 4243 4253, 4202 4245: -2.47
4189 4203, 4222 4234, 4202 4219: -2.47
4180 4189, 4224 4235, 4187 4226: 1.28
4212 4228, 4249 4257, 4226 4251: -1.65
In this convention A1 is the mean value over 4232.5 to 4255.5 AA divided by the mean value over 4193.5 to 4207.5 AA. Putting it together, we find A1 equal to 1.2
